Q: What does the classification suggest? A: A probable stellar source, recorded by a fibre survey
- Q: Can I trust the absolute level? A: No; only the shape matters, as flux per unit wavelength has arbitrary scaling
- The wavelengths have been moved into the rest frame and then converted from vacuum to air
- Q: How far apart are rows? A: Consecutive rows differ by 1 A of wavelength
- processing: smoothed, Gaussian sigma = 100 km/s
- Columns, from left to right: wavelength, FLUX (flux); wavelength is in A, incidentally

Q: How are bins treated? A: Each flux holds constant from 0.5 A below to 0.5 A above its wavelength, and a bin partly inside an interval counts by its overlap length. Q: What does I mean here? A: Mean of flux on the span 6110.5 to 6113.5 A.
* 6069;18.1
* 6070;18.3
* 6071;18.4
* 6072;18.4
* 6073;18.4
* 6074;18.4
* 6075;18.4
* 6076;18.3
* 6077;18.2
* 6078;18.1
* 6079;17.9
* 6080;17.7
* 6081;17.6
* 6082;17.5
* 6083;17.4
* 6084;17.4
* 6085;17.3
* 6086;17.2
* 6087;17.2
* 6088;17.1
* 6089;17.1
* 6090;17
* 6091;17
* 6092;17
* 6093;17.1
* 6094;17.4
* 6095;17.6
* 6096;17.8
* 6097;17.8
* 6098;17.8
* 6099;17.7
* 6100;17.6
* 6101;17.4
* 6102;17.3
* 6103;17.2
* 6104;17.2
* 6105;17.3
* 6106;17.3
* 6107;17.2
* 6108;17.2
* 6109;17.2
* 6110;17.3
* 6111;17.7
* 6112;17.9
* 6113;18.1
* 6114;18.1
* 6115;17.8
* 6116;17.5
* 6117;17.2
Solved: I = 17.9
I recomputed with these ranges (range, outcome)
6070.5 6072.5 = 18.4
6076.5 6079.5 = 18.1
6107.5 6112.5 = 17.5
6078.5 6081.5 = 17.7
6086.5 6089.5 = 17.1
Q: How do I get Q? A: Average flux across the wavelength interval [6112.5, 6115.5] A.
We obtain 18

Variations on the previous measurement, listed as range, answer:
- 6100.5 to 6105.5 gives 17.3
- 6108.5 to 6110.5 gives 17.2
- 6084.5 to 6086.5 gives 17.2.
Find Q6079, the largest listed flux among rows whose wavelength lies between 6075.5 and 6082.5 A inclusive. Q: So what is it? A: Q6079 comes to 18.3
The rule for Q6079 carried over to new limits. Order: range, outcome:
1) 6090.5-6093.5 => 17.1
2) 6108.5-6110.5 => 17.3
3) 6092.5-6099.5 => 17.8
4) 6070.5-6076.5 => 18.4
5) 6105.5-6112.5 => 17.9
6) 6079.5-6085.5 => 17.7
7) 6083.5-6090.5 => 17.4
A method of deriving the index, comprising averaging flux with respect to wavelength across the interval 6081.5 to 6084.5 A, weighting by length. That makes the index 17.4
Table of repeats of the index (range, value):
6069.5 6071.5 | 18.4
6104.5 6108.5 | 17.2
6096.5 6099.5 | 17.8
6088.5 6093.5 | 17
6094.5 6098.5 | 17.8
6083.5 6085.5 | 17.4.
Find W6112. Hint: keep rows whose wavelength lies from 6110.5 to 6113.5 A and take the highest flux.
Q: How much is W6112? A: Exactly 18.1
